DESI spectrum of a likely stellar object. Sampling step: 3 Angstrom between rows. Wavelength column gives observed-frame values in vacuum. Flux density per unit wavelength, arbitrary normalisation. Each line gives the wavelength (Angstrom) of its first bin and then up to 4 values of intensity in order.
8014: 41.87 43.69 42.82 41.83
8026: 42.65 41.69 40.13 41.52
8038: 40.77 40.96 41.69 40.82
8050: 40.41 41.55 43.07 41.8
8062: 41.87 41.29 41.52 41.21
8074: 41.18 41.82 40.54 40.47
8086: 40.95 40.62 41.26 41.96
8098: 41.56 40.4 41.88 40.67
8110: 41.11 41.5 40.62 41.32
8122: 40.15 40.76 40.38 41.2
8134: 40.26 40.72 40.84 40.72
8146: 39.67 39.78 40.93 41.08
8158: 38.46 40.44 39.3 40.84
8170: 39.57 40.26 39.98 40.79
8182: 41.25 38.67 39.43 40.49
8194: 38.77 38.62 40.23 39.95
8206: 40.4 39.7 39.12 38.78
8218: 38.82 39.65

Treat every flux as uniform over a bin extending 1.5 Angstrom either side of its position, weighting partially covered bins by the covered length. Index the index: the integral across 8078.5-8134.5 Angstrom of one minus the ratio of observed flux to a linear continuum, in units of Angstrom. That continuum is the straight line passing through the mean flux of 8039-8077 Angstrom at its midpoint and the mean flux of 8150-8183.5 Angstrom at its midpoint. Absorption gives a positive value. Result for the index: 0.0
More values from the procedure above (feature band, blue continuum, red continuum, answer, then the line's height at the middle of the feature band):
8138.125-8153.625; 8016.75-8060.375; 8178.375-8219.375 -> -0.04 Angstrom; 40.3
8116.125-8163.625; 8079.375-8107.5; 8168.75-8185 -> 0.20 Angstrom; 40.6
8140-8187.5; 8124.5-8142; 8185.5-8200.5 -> -0.11 Angstrom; 40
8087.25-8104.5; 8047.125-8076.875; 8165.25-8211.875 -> -0.06 Angstrom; 41.1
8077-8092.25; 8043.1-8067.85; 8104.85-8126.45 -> 0.15 Angstrom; 41.2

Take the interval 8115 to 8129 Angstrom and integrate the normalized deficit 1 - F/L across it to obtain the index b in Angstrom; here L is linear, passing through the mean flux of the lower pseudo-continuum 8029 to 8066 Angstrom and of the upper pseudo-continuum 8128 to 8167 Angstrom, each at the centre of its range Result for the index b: 0.0 Angstrom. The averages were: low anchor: 41.3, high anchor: 40.3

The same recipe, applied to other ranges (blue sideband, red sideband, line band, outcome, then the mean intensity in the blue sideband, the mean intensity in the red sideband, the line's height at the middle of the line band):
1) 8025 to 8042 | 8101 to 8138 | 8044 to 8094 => -0.2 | 41.3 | 40.9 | 41.1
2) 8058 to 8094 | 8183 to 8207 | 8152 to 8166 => 0.0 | 41.2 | 39.6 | 40.1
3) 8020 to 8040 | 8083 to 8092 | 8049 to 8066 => -0.2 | 41.5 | 40.8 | 41.2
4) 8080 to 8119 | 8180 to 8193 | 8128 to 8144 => 0.0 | 41.1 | 39.9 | 40.6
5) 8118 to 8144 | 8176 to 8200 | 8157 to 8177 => 0.1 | 40.7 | 39.8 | 40.1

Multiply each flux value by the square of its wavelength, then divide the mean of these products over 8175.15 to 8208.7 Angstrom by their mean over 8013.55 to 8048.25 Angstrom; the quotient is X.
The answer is 0.99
